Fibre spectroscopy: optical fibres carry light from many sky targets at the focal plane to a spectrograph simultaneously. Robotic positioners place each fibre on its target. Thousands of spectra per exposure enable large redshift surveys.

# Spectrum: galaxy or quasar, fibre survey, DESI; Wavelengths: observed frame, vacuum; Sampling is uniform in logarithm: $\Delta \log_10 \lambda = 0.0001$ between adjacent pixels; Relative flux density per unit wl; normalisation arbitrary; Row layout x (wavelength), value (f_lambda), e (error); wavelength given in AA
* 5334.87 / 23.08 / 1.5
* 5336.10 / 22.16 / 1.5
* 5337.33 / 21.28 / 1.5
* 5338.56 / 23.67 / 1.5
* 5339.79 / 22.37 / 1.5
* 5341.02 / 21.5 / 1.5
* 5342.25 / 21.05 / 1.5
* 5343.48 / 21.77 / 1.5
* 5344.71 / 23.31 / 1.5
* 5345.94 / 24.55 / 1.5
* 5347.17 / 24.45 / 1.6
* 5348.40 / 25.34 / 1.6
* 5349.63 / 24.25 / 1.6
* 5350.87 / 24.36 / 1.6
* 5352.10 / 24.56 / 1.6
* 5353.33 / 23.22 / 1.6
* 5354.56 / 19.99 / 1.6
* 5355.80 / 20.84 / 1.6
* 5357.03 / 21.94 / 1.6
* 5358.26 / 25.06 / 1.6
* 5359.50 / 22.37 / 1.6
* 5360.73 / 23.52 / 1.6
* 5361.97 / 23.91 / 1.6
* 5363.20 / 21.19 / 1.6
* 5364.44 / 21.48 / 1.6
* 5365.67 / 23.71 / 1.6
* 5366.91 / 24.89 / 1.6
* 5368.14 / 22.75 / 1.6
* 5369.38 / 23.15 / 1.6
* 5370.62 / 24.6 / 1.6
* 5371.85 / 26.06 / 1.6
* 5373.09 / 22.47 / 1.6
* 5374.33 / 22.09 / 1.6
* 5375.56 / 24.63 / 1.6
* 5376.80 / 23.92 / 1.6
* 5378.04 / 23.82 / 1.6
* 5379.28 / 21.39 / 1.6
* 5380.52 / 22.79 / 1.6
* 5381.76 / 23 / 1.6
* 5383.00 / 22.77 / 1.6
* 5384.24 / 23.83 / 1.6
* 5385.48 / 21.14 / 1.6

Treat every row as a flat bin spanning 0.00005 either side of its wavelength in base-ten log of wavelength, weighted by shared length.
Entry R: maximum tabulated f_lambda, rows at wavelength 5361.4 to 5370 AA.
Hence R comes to 24.89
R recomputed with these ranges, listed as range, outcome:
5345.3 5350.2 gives 25.34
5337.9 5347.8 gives 24.55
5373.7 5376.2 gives 24.63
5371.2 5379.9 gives 26.06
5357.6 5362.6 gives 25.06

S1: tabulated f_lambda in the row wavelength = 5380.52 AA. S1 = 22.79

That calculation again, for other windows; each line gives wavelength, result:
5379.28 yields 21.39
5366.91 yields 24.89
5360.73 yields 23.52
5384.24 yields 23.83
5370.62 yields 24.6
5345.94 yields 24.55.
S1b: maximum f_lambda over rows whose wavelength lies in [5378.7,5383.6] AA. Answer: 23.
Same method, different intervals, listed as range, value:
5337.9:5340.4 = 23.67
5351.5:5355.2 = 24.56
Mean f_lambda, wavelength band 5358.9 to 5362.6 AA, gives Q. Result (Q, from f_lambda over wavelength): 23.3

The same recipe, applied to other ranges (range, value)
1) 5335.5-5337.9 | 21.7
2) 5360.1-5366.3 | 22.8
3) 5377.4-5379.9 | 22.6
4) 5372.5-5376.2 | 23.1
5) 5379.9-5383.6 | 22.8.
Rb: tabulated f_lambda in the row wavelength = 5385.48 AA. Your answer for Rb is 21.14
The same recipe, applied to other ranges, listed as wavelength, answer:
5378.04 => 23.82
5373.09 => 22.47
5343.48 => 21.77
